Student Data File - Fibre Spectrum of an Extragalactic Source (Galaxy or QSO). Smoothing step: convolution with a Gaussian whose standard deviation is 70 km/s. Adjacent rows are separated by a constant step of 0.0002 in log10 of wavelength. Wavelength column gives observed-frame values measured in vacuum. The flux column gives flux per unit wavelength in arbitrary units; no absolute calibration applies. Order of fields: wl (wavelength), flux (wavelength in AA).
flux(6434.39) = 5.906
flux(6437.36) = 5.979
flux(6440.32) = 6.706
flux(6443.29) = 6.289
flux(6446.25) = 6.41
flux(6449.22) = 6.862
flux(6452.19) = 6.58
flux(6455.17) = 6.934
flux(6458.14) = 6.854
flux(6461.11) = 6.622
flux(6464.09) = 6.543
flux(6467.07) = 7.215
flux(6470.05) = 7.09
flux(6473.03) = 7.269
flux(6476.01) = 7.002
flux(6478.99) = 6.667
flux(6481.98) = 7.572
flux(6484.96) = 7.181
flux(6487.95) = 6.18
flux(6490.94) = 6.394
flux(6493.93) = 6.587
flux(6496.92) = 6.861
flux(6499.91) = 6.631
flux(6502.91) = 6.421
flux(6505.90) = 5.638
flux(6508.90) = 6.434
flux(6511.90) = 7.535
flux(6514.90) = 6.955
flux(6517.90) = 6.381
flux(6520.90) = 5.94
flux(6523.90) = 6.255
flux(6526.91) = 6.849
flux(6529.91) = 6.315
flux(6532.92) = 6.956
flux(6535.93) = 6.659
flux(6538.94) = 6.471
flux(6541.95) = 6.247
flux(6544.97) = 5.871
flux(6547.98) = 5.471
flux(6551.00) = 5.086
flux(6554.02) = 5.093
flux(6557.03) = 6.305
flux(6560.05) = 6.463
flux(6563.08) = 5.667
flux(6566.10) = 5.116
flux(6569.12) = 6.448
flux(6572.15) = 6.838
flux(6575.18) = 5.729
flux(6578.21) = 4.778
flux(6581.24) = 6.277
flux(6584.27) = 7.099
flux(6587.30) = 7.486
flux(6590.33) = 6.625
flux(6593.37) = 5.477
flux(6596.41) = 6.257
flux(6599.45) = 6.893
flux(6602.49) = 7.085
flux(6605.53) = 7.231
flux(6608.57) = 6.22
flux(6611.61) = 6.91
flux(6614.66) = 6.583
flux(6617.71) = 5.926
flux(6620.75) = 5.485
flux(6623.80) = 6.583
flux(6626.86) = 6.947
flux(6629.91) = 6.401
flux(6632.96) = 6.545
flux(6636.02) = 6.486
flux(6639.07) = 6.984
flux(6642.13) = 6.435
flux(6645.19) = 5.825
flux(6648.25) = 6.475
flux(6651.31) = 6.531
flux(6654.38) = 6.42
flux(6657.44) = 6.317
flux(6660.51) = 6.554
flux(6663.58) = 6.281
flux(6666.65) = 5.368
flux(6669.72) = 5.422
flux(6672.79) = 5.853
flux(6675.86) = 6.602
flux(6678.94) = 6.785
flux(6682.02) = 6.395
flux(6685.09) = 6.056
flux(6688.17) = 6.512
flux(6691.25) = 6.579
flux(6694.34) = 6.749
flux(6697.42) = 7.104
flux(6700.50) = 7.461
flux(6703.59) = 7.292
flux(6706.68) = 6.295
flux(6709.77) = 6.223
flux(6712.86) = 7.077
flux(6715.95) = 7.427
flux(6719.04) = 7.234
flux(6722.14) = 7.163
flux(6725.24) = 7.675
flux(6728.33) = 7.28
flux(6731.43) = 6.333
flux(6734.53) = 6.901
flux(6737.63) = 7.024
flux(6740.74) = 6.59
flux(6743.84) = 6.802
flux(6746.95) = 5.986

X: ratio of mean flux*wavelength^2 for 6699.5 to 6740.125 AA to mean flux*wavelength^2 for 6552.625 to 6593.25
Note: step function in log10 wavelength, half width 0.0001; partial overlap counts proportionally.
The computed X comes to 1.20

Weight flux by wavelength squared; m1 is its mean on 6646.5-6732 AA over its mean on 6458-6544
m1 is 1.05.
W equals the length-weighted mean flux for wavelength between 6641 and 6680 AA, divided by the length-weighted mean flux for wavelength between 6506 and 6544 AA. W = 1.0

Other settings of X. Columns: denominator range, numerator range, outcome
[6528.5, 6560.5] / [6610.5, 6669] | 1.08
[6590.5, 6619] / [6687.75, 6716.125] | 1.08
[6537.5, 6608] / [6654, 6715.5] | 1.09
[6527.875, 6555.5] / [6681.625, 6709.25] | 1.17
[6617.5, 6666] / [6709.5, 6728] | 1.16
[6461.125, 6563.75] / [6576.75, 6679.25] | 1.02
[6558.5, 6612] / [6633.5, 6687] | 1.01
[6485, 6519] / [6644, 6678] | 0.98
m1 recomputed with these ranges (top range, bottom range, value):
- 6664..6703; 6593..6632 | 1.01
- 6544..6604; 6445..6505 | 0.93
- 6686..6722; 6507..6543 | 1.11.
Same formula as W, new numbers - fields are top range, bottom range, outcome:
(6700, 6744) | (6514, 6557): 1.13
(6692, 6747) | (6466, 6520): 1.03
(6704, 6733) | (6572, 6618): 1.08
